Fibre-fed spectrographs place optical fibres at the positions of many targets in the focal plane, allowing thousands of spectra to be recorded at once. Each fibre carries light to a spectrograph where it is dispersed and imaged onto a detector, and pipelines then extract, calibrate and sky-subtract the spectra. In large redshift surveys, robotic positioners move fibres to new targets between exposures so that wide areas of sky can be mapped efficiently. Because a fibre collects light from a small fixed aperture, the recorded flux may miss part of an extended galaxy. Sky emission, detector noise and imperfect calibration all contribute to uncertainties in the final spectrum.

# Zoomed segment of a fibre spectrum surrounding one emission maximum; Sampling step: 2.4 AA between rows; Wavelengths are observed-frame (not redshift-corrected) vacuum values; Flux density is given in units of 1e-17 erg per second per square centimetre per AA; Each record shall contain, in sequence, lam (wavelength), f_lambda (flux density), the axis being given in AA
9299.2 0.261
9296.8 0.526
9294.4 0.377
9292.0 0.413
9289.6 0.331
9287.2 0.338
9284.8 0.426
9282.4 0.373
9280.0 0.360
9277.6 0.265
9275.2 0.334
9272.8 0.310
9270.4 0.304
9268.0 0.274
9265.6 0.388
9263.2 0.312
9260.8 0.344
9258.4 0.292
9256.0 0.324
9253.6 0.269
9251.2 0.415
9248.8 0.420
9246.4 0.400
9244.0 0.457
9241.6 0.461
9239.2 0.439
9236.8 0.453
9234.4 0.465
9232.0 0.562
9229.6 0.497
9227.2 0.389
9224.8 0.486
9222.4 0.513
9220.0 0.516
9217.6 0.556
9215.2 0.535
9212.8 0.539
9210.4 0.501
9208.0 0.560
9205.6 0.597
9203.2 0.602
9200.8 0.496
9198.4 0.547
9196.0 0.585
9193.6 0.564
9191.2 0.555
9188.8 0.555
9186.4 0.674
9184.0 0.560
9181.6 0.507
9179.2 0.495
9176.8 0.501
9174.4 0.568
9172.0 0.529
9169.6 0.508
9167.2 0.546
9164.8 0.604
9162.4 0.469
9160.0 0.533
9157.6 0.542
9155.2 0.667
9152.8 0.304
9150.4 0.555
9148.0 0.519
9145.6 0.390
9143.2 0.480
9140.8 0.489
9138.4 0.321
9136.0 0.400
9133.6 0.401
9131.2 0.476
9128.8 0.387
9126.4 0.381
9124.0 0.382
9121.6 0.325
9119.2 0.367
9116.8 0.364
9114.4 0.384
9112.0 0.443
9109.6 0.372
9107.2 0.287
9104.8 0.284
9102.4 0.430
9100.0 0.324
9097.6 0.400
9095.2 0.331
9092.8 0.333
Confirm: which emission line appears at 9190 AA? Mg II 2798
